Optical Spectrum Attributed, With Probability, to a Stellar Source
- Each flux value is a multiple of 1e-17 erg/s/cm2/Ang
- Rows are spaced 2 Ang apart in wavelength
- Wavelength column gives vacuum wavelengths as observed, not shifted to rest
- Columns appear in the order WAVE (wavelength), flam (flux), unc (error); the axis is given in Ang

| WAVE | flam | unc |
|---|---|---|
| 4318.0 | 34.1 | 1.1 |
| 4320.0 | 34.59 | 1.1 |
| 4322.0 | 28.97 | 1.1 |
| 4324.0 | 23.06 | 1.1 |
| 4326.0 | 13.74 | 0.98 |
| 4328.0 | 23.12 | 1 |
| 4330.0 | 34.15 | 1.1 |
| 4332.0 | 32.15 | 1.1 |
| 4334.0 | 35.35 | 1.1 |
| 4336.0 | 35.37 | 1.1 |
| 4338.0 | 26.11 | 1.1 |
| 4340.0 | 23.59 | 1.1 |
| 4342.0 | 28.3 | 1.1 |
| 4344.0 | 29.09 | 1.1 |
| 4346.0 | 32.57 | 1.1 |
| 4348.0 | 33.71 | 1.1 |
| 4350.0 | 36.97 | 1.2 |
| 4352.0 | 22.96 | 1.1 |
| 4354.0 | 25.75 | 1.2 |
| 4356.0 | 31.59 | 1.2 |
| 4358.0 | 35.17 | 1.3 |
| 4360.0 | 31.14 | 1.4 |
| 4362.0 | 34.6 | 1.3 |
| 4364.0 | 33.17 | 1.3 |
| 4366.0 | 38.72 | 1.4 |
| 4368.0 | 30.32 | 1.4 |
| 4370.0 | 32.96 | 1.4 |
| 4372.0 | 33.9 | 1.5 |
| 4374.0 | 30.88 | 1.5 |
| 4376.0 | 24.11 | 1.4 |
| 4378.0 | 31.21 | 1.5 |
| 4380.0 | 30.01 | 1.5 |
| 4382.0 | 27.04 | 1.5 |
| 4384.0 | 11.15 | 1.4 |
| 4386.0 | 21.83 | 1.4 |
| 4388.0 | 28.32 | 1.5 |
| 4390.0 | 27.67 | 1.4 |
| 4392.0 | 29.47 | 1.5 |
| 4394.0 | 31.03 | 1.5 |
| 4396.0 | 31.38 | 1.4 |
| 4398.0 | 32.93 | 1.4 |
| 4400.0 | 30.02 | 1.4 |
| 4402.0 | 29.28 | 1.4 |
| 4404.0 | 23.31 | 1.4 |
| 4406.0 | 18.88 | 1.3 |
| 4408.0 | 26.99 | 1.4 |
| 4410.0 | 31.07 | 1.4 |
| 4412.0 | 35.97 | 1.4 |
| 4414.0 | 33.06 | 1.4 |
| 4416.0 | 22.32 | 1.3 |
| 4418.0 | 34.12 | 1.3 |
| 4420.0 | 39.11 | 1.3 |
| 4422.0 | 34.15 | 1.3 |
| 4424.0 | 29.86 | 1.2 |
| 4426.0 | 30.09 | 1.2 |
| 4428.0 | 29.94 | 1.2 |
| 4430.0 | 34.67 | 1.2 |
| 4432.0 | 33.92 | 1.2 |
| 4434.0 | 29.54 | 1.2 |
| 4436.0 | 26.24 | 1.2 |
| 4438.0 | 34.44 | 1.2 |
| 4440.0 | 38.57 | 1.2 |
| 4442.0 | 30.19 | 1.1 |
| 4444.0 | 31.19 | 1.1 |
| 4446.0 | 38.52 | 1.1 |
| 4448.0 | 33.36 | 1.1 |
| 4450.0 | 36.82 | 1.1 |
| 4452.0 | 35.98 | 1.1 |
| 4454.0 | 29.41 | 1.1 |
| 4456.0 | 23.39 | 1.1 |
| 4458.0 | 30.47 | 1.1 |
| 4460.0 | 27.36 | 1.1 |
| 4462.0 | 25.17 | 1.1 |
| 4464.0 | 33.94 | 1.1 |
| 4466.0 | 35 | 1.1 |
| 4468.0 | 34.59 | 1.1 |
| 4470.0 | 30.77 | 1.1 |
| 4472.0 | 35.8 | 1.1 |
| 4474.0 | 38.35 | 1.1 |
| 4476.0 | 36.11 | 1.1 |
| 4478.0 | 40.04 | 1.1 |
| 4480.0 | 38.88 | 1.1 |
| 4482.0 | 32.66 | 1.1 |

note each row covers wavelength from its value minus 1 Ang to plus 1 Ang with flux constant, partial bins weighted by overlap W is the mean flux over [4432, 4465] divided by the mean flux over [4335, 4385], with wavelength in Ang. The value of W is 1.05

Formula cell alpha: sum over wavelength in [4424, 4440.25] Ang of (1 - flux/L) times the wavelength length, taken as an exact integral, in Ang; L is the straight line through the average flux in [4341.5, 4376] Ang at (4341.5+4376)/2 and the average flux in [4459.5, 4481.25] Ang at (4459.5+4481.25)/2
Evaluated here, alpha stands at 0.8 Ang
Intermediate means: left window 31.7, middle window 31.7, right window 34.3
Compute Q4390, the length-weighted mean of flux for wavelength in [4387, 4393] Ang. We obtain 28.5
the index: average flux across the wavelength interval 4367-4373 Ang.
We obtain 32.4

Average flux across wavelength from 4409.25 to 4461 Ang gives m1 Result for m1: 32.1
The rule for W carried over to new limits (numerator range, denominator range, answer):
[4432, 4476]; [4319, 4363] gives 1.10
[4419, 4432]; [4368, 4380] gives 1.08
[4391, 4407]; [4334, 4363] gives 0.92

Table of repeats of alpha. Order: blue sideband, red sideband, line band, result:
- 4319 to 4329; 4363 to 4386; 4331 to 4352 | -3.8 Ang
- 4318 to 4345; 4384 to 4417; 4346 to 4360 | -1.4 Ang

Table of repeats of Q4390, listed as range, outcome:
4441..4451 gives 34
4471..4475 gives 37.1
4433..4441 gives 32.2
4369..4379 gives 30.6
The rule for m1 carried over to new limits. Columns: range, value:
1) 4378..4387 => 23.5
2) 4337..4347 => 27.9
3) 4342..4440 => 30.2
